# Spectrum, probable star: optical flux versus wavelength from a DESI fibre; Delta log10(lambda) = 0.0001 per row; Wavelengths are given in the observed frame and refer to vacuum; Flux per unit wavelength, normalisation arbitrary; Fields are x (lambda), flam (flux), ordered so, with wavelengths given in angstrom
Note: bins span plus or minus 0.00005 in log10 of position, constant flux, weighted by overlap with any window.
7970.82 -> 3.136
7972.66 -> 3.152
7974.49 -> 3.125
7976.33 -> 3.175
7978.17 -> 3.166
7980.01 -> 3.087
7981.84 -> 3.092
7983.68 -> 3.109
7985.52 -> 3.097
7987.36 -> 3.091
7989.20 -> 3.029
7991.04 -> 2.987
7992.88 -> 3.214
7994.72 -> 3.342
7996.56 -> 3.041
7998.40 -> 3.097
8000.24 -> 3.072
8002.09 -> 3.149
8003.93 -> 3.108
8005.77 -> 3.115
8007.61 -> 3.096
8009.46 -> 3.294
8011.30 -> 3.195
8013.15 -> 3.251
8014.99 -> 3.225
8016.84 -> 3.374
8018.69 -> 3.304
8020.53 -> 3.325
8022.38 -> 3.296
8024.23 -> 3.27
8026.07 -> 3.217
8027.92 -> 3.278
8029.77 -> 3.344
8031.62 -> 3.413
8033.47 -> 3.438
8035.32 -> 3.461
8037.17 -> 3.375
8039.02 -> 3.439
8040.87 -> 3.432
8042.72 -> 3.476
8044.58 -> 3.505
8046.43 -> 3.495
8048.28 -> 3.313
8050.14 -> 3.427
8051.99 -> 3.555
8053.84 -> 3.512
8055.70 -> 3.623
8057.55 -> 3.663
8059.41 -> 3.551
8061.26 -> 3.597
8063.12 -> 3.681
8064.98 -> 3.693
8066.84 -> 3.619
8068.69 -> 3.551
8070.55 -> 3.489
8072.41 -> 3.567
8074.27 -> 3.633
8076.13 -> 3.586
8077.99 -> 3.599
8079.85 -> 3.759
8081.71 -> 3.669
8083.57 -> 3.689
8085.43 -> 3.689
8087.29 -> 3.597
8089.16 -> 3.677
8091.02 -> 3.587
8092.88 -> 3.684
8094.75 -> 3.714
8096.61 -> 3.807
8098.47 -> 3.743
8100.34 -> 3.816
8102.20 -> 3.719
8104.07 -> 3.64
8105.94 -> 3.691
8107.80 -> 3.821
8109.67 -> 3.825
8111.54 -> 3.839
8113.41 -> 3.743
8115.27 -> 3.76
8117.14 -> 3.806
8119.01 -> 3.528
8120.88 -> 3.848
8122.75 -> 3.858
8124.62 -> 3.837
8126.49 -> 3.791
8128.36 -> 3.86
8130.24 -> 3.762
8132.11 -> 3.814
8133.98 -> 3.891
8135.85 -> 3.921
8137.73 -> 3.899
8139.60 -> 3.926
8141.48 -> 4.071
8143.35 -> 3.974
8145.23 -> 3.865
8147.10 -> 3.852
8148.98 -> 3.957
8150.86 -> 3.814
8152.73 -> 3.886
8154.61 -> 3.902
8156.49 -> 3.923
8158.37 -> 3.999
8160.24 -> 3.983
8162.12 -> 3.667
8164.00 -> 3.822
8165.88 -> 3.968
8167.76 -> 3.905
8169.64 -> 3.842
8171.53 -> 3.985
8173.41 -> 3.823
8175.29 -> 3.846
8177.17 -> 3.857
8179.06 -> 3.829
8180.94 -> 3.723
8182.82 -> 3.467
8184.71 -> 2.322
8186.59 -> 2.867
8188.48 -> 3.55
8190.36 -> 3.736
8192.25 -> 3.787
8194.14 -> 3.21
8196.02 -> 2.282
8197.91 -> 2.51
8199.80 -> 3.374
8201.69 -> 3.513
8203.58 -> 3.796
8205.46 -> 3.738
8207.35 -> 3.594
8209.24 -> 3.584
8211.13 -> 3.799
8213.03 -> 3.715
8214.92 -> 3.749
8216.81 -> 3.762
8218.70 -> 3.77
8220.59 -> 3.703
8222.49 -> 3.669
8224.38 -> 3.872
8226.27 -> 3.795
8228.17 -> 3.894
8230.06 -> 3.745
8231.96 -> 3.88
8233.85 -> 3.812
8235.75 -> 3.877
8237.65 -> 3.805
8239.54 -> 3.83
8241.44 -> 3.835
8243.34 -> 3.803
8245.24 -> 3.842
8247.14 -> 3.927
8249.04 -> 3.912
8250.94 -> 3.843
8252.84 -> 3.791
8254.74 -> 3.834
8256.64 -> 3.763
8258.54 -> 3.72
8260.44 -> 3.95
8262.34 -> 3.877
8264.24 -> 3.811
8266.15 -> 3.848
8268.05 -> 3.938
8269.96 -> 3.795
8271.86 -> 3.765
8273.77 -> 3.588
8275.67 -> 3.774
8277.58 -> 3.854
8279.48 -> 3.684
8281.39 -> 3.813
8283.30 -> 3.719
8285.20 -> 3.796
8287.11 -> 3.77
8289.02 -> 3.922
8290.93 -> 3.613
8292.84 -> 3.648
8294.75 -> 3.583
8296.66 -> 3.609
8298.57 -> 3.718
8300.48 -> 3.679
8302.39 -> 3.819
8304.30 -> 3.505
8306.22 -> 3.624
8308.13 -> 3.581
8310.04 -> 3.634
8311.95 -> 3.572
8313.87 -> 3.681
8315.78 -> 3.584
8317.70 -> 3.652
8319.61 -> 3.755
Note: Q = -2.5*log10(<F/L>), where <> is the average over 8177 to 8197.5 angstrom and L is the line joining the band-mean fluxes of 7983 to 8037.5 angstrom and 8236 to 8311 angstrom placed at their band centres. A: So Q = 0.09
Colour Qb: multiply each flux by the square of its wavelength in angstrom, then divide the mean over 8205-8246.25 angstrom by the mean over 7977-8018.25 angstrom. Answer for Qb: 1.3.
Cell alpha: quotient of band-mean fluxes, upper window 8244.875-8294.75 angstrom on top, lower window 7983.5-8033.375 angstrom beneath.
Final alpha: 1.2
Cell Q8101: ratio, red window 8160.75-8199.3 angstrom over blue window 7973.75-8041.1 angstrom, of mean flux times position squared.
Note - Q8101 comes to 1.1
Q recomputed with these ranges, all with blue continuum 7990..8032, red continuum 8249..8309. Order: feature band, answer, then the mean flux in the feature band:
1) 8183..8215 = 0.08 mag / 3.35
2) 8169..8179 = -0.09 mag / 3.86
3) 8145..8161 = -0.12 mag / 3.91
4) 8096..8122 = -0.10 mag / 3.76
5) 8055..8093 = -0.09 mag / 3.63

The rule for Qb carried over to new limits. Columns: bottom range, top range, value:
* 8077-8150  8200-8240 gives 1.02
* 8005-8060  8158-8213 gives 1.10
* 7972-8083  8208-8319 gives 1.19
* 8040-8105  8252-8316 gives 1.09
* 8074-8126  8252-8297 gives 1.06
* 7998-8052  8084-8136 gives 1.16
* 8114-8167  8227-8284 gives 1.02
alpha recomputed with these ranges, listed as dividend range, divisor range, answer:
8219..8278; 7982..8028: 1.20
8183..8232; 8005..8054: 1.05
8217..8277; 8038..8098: 1.06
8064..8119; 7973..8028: 1.16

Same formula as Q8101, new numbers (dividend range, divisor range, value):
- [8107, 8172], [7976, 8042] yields 1.24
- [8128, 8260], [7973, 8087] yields 1.15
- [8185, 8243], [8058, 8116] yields 1.01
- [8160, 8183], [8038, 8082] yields 1.11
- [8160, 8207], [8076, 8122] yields 0.97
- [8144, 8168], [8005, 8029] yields 1.24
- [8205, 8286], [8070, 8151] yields 1.04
